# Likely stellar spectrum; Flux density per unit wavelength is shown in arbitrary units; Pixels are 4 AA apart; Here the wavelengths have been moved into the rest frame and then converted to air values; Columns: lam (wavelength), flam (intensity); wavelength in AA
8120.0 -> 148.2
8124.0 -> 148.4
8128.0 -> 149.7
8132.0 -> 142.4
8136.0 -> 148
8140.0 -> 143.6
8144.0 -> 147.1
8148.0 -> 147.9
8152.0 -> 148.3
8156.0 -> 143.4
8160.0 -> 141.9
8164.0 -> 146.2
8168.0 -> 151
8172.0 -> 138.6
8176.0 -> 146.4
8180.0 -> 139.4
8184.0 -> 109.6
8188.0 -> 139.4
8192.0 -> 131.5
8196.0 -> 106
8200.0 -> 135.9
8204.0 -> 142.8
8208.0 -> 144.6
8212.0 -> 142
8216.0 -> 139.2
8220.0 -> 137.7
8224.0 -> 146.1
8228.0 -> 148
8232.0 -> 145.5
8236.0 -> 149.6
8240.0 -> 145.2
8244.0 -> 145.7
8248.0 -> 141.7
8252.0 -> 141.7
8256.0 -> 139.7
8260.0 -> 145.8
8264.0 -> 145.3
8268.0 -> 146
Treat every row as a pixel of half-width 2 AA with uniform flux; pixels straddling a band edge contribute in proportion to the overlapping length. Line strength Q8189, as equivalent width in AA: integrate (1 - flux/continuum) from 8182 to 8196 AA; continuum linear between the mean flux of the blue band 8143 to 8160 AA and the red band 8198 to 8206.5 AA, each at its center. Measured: 1.73 AA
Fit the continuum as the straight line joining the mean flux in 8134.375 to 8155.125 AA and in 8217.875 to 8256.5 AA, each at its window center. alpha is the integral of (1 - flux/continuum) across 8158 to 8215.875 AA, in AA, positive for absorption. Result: 3.5 AA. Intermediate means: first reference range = 147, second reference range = 144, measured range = 137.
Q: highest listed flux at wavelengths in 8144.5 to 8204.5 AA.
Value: 151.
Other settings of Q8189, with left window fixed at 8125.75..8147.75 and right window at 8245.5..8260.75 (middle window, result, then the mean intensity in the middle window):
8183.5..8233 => 2.4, 137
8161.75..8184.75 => 0.8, 140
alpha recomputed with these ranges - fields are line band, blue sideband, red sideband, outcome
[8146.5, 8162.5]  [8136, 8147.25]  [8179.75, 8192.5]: -0.5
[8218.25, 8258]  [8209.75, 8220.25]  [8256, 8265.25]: -0.5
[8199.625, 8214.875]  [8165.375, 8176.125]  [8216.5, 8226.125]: 0.1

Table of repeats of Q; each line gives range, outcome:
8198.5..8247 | 149.6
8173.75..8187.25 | 146.4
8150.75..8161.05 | 148.3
